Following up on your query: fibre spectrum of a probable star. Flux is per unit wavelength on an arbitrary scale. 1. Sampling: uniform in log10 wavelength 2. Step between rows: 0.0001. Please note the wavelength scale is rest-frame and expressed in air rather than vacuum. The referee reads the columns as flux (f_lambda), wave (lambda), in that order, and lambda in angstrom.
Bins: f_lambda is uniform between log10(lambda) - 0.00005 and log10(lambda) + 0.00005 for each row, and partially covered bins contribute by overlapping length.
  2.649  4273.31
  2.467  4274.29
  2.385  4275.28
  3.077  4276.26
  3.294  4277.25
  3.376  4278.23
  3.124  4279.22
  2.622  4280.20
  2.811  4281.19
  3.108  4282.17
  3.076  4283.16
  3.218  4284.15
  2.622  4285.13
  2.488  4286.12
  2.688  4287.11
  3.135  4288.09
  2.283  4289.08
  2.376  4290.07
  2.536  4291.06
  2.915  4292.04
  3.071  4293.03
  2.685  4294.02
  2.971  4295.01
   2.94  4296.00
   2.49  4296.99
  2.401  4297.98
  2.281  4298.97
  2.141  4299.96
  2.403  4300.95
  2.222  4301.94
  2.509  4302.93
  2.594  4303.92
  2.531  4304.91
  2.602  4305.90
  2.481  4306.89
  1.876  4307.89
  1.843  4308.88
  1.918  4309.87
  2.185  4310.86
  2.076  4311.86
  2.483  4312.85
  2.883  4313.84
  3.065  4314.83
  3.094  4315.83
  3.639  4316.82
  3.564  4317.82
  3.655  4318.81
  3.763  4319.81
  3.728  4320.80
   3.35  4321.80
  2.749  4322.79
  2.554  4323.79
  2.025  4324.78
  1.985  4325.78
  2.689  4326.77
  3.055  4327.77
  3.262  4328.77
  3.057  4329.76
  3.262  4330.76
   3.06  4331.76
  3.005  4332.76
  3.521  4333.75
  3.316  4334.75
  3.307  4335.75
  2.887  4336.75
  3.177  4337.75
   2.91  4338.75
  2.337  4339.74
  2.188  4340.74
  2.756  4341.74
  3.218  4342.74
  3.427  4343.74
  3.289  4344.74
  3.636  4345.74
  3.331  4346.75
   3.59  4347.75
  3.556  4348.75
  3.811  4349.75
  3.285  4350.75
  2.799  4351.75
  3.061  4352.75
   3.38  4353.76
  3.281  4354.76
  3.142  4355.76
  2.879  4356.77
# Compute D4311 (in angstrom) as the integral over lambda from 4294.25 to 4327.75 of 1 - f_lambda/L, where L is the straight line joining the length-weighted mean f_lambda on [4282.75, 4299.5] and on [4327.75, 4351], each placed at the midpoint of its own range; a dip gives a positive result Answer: 2.8 angstrom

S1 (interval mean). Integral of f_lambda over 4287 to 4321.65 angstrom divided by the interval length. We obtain 2.69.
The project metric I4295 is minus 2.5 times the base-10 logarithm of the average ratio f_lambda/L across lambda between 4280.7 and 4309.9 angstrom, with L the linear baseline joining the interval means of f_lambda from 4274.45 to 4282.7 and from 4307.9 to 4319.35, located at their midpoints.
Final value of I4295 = 0.11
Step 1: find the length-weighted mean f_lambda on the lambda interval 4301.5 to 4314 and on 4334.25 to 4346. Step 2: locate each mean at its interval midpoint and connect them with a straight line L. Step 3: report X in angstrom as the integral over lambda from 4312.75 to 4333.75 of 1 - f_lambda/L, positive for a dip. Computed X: -3.4 angstrom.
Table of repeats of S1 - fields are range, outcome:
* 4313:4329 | 3.05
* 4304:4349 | 2.92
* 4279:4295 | 2.8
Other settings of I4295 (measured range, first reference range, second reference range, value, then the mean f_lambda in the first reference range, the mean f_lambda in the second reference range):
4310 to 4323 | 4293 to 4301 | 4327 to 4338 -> -0.059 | 2.58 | 3.16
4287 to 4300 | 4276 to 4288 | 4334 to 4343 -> 0.116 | 2.96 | 2.91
